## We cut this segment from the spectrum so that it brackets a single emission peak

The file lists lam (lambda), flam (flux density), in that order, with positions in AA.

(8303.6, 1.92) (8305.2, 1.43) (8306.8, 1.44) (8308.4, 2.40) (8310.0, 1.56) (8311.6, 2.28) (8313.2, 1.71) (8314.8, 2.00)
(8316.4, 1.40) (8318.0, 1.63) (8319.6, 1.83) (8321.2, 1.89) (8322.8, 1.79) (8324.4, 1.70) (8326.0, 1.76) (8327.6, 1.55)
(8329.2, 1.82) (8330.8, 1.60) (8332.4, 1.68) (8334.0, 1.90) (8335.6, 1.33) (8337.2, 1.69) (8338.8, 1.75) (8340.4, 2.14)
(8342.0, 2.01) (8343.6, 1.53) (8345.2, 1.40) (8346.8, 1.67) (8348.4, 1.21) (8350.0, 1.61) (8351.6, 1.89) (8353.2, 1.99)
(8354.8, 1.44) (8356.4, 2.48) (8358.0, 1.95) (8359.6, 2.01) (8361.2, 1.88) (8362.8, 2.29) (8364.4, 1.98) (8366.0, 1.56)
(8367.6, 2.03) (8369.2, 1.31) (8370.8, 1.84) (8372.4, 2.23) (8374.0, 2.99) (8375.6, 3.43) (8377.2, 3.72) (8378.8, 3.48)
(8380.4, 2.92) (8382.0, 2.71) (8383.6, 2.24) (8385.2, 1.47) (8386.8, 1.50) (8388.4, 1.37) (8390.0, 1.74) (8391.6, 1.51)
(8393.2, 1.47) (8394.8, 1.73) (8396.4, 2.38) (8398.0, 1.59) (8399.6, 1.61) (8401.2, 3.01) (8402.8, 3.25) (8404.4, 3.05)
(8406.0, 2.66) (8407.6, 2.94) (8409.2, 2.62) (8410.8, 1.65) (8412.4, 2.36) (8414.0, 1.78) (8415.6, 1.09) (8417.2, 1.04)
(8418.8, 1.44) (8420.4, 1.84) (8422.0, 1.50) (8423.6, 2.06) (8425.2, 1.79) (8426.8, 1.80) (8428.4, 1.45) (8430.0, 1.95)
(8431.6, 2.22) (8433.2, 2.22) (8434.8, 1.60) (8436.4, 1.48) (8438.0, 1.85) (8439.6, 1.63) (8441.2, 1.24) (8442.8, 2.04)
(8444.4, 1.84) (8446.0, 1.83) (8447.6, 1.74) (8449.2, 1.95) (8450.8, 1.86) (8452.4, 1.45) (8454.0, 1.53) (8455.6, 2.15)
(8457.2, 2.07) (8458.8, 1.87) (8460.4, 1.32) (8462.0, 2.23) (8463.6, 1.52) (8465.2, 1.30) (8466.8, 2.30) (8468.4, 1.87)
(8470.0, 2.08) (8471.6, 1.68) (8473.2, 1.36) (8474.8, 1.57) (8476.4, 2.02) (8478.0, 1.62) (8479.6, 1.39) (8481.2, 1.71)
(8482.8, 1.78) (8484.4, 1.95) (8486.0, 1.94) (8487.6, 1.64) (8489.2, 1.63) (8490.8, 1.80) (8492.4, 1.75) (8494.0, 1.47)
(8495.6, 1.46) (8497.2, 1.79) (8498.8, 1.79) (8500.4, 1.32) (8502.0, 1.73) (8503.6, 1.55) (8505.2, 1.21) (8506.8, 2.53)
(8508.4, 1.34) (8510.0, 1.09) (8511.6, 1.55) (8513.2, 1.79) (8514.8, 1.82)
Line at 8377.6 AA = H-alpha 6563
